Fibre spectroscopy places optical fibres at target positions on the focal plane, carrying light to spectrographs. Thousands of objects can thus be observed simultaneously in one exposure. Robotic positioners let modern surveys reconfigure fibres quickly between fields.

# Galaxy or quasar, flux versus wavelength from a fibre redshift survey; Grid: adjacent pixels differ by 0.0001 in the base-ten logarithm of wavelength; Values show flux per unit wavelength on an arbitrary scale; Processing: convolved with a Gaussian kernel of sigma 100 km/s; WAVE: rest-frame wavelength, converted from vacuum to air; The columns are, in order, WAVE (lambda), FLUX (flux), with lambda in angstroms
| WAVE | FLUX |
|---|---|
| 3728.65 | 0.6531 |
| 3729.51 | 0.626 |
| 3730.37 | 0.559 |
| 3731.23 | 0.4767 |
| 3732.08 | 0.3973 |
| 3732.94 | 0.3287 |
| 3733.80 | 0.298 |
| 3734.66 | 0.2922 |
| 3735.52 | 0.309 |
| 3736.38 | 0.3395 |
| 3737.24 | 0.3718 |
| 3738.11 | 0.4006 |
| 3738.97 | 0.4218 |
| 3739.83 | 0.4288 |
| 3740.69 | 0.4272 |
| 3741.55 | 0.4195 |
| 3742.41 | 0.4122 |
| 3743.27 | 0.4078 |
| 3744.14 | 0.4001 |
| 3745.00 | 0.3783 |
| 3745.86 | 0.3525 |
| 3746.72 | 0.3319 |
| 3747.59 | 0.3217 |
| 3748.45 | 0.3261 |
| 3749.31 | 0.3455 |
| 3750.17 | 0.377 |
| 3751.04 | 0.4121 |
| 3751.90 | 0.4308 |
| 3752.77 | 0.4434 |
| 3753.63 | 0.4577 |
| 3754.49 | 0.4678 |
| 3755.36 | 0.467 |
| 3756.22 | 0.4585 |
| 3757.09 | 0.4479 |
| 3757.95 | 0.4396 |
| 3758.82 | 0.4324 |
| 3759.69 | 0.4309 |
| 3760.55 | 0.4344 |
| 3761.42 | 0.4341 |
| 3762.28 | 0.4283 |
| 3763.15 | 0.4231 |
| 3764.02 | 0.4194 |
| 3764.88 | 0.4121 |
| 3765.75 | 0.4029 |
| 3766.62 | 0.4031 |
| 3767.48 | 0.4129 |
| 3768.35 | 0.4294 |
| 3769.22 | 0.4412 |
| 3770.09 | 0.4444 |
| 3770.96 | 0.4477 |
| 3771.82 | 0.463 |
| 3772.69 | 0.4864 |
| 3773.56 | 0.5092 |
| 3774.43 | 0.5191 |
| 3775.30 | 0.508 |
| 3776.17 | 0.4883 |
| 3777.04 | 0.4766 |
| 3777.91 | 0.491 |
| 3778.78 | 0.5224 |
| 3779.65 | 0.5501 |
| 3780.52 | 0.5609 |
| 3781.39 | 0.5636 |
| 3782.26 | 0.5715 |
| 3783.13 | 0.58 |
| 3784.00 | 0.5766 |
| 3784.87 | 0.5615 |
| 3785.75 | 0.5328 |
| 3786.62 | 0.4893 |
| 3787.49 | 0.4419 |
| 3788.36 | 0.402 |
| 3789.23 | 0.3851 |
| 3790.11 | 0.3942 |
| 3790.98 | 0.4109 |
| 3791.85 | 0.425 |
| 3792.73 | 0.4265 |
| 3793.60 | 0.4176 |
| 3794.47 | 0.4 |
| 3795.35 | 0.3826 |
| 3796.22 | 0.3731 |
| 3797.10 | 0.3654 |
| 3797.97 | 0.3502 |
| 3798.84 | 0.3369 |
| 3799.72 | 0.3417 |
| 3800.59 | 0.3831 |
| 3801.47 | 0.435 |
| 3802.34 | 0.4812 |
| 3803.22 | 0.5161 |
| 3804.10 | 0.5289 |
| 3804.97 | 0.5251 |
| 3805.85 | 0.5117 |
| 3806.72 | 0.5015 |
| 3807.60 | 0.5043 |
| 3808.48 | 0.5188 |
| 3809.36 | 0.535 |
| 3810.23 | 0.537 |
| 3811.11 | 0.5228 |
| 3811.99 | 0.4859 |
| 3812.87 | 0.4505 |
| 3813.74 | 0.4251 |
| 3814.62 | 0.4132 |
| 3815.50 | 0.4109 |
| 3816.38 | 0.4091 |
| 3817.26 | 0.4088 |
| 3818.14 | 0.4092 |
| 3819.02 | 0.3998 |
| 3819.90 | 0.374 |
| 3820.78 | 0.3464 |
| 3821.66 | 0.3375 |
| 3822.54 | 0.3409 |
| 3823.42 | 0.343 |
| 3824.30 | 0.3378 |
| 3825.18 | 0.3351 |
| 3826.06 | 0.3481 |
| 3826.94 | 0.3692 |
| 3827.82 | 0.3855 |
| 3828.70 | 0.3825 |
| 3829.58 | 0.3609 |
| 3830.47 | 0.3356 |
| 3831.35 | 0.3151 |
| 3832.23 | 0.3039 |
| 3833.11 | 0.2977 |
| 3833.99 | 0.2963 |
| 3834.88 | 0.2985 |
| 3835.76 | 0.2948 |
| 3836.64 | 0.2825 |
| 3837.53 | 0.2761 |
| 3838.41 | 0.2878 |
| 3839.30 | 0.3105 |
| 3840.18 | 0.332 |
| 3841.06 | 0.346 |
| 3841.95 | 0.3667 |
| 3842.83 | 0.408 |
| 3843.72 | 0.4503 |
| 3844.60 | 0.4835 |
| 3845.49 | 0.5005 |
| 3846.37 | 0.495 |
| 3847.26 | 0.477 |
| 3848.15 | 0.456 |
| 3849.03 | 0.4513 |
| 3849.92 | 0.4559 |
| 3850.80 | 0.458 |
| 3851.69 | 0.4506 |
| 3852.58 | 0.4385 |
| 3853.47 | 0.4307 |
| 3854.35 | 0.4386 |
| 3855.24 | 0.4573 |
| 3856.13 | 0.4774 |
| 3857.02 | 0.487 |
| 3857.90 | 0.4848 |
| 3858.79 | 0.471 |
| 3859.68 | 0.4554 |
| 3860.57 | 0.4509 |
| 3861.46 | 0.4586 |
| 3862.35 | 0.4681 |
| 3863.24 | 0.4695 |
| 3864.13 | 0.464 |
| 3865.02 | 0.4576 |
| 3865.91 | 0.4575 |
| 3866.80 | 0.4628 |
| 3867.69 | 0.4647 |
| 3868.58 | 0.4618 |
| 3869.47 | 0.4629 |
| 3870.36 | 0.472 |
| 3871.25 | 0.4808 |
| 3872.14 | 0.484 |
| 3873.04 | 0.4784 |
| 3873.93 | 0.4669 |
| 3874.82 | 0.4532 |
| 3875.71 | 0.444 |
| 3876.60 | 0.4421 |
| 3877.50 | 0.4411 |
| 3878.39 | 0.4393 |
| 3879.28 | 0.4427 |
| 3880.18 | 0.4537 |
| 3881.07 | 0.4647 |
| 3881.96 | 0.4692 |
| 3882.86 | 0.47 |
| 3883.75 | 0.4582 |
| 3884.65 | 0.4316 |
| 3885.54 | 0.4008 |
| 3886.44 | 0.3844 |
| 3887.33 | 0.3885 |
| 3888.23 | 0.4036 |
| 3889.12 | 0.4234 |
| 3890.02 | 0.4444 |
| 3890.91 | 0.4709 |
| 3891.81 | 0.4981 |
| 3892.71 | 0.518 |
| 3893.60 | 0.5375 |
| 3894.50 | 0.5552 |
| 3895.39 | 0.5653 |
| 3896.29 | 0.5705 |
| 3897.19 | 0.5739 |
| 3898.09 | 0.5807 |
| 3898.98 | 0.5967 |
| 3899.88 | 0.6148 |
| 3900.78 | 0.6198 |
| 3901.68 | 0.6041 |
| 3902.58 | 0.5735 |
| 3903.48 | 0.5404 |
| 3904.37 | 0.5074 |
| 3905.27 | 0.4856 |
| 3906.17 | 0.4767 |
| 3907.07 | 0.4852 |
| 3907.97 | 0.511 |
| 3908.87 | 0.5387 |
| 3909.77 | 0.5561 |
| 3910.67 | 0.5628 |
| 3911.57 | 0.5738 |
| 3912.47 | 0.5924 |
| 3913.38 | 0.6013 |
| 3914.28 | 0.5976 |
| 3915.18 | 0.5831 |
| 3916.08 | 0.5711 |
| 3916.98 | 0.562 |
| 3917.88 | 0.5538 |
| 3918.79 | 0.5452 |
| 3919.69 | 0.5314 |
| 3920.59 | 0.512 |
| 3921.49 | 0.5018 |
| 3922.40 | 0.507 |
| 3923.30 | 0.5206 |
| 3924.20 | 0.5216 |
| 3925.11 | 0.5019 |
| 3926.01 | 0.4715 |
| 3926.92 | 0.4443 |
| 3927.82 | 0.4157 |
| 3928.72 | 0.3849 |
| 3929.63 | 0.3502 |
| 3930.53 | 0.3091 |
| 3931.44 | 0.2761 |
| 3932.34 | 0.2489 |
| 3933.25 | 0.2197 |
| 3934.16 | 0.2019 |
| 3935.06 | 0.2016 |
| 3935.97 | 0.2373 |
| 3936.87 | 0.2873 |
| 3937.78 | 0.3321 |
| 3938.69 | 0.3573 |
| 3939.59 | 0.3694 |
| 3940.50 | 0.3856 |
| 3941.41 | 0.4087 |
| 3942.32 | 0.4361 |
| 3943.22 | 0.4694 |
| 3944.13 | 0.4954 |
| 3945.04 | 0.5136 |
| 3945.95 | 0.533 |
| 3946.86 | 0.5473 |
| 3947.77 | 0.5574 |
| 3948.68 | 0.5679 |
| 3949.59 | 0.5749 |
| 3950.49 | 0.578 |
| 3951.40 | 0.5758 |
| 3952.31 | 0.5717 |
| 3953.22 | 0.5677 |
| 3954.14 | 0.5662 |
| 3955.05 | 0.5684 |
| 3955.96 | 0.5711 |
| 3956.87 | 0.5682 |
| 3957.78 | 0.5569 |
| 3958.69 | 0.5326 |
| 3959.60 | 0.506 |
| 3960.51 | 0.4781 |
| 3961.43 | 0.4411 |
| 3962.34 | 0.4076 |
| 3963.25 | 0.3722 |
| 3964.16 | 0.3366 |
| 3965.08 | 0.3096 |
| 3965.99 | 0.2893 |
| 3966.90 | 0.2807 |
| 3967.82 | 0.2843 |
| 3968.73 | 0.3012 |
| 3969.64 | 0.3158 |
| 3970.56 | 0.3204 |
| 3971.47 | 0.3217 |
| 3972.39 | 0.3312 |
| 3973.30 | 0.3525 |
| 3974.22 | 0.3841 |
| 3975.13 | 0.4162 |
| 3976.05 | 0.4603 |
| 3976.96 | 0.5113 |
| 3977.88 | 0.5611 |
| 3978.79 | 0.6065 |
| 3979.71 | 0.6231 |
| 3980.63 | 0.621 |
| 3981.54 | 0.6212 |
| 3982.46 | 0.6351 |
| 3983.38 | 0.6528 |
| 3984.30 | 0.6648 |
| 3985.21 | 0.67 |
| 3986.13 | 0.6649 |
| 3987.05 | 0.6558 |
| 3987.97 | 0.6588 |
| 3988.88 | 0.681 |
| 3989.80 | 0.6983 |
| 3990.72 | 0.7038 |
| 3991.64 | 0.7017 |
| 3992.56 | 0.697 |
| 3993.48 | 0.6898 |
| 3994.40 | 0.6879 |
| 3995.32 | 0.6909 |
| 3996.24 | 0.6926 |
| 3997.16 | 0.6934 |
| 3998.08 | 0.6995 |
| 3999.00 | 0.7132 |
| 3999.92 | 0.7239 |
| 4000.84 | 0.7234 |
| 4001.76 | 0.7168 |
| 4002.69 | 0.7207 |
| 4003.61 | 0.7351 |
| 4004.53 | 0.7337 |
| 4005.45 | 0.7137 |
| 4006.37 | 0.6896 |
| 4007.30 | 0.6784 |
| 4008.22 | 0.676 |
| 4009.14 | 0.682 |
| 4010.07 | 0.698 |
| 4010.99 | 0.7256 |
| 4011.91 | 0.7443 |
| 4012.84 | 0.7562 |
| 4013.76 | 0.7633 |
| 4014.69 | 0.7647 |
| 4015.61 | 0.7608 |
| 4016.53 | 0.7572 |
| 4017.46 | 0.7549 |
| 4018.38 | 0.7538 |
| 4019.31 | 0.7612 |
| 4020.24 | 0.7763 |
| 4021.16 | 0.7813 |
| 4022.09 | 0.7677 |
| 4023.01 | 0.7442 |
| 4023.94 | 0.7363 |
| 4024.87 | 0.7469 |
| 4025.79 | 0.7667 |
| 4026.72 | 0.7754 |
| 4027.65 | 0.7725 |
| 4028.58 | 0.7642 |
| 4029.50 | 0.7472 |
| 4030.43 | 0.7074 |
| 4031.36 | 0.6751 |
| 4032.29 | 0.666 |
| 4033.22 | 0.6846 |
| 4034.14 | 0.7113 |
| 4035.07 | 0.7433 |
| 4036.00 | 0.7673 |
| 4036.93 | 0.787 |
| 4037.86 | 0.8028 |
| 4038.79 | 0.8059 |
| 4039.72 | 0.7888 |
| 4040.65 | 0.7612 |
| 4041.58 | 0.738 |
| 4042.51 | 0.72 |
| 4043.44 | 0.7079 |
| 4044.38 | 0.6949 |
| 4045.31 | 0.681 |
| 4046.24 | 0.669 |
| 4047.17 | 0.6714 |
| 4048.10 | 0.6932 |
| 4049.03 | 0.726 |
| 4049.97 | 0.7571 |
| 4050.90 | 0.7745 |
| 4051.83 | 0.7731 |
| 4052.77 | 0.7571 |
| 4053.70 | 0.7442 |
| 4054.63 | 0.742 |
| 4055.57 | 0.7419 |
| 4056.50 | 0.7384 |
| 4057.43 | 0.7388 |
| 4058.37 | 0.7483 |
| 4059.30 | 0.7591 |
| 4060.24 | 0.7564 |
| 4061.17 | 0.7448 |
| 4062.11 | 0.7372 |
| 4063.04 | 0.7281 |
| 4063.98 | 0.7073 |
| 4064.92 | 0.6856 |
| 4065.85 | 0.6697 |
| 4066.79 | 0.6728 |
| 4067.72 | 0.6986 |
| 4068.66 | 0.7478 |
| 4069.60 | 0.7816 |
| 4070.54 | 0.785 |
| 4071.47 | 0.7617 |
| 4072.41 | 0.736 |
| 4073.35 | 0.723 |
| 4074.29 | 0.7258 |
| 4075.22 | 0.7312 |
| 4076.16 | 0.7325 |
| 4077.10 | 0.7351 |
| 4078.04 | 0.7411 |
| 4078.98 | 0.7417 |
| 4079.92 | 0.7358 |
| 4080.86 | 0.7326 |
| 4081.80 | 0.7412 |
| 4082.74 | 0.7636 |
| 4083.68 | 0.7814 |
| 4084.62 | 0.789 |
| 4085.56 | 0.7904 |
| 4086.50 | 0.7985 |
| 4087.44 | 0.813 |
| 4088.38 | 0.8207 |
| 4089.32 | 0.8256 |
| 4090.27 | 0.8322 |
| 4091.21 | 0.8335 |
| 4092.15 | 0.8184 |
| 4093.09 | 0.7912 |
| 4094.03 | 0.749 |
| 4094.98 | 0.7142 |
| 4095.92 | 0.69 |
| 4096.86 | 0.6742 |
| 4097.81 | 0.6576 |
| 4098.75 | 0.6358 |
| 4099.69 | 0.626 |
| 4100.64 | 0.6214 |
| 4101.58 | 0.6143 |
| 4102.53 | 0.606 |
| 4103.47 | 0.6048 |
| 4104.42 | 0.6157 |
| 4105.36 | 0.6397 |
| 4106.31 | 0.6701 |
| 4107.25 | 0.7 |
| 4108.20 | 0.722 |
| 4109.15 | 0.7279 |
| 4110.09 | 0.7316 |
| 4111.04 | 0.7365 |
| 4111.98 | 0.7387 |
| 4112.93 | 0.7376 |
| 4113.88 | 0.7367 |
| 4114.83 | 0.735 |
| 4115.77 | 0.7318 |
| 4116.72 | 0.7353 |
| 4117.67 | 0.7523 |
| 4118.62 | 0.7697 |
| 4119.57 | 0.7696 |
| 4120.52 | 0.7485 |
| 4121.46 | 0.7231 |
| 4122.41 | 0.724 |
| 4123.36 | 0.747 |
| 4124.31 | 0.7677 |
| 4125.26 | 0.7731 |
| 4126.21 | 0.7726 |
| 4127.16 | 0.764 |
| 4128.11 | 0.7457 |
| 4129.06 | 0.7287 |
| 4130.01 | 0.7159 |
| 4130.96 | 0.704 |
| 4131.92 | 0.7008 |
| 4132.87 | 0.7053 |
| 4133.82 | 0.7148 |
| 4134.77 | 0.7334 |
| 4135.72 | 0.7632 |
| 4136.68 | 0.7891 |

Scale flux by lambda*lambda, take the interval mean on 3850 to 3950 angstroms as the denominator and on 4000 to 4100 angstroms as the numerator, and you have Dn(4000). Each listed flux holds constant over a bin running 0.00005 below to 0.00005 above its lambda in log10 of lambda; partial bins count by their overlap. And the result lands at 1.69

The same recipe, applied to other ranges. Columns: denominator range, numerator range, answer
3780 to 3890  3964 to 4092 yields 1.77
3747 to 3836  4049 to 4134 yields 1.99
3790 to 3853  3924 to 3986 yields 1.19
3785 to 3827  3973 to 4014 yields 1.71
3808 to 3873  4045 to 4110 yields 1.97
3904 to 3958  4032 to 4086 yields 1.65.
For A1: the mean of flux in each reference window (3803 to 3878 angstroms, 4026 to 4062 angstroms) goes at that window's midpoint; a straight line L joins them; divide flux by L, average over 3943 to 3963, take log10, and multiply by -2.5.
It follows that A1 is 0.12 mag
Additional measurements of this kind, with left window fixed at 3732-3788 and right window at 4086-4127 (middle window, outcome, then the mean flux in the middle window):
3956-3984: 0.337 mag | 0.45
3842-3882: 0.138 mag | 0.46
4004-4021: -0.134 mag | 0.734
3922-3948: 0.423 mag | 0.395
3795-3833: 0.174 mag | 0.41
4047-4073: -0.073 mag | 0.736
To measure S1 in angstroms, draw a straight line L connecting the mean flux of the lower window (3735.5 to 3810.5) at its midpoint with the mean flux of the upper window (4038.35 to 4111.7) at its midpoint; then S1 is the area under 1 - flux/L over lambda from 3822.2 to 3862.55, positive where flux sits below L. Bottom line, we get 9.1 angstroms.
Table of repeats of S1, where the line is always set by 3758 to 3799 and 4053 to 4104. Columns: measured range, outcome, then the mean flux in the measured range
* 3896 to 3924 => 1.2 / 0.553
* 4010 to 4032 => -2.3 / 0.75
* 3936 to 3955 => 4.0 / 0.481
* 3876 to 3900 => 3.3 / 0.481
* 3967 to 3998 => 4.1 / 0.561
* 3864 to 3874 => 1.3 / 0.468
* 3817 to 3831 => 3.8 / 0.362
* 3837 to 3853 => 3.2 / 0.413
